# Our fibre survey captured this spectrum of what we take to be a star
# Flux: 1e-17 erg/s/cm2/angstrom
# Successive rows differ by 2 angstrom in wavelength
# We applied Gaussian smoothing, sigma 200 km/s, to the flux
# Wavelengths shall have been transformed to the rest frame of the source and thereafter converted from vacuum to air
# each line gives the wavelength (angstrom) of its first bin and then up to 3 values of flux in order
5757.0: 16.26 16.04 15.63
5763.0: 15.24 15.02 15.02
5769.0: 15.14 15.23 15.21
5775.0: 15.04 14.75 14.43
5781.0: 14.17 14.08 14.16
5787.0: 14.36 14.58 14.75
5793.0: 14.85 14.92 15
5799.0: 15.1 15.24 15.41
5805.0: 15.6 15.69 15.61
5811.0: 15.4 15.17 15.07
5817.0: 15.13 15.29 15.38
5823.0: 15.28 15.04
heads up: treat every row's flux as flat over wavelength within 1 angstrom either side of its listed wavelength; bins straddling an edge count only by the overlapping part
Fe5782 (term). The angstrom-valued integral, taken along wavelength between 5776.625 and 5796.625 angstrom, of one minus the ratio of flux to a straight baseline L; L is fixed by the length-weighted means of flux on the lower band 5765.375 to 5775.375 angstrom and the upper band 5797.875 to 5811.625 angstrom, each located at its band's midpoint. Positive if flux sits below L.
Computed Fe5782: 1.0 angstrom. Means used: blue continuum 15.1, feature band 14.5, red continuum 15.4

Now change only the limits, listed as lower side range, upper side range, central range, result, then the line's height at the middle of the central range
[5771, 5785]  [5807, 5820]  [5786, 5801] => 0.1 angstrom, 14.9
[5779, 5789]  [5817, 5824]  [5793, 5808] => -0.5 angstrom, 14.7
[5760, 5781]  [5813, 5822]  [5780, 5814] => 0.4 angstrom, 15.1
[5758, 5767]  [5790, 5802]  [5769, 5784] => 0.5 angstrom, 15.2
